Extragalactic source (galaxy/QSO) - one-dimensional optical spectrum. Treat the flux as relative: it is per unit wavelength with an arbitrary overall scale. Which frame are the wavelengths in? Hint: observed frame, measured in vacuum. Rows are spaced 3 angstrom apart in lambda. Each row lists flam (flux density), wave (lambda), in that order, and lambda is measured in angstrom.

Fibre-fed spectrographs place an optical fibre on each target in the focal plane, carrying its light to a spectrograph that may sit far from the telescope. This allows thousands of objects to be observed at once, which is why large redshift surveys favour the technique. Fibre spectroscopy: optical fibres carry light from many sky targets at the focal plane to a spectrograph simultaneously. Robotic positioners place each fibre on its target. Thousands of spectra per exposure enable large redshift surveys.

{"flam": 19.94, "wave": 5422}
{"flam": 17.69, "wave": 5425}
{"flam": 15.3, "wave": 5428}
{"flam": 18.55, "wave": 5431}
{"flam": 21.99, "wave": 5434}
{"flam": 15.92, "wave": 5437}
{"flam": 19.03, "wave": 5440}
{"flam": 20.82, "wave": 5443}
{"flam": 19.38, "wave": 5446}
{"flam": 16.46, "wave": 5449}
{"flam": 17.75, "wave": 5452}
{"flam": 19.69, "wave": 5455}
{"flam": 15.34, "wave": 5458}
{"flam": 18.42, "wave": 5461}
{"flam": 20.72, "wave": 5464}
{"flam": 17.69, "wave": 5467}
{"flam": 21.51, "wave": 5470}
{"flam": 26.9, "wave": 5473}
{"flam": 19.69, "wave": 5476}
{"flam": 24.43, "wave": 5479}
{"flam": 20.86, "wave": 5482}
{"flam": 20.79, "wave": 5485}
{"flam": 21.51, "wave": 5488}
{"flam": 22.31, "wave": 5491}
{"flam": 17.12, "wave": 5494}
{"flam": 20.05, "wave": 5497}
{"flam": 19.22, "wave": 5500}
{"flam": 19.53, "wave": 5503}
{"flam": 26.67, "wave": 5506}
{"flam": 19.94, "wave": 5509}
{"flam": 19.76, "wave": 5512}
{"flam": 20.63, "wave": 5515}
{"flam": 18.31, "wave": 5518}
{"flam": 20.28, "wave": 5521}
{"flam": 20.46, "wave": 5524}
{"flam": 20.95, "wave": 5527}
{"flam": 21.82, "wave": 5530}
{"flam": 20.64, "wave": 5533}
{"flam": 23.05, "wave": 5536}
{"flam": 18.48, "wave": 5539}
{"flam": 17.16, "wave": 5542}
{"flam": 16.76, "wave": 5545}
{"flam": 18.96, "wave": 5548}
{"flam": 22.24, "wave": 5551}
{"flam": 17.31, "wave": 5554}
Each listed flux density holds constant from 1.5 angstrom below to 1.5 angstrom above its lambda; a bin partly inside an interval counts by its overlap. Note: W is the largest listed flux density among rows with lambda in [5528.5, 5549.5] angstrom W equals 23.05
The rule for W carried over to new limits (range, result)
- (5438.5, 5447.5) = 20.82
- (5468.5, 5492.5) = 26.9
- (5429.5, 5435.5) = 21.99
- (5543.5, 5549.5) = 18.96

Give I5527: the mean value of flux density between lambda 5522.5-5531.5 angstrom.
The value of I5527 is 21.1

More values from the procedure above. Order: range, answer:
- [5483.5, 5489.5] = 21.2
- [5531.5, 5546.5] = 19.2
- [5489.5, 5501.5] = 19.7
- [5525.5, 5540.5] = 21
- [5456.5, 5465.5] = 18.2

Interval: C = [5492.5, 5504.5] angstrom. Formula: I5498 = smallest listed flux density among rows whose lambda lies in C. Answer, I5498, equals 17.12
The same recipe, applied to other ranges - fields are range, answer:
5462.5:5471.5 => 17.69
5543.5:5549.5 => 16.76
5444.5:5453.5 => 16.46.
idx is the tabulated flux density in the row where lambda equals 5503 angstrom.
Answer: 19.53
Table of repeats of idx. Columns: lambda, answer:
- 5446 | 19.38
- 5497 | 20.05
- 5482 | 20.86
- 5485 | 20.79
